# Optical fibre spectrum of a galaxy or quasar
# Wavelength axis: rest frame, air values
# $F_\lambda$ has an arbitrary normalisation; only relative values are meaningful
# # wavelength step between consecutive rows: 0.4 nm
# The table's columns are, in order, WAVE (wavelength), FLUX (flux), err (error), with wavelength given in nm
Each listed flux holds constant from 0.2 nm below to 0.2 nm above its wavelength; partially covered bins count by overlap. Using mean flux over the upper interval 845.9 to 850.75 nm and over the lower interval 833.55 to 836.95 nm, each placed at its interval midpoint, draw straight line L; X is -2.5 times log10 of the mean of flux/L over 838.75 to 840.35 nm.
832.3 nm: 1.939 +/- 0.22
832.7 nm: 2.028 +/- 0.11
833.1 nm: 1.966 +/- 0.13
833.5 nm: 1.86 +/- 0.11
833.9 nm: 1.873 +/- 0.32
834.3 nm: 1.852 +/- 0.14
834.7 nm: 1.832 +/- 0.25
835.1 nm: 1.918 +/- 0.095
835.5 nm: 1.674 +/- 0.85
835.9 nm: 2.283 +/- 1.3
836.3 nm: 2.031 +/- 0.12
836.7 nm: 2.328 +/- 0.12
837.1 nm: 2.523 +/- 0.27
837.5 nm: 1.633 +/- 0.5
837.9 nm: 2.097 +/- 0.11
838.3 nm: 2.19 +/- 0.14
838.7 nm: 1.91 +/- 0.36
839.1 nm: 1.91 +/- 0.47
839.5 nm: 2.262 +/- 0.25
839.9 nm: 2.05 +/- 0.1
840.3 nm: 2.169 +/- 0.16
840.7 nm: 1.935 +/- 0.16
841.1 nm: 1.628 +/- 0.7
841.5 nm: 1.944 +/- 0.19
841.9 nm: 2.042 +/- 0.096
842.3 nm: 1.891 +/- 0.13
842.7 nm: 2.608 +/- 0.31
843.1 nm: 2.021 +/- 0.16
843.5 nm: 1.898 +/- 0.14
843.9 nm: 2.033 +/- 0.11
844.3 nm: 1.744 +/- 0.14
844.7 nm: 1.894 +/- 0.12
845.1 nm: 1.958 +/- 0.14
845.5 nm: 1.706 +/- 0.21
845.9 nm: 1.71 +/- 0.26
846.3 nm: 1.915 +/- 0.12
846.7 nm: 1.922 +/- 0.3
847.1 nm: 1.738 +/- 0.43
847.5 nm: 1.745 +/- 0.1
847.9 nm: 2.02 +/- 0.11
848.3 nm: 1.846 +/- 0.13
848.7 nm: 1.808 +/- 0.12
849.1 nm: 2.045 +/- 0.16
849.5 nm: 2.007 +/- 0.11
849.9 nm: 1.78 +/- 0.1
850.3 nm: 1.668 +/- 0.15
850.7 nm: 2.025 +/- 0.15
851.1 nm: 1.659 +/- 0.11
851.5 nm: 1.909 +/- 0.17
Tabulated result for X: -0.07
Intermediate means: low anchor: 1.98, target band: 2.07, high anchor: 1.87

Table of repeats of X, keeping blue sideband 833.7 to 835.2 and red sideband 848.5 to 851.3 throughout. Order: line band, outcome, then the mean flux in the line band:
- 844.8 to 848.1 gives 0.01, 1.84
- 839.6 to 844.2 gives -0.09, 2.02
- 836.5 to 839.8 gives -0.13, 2.1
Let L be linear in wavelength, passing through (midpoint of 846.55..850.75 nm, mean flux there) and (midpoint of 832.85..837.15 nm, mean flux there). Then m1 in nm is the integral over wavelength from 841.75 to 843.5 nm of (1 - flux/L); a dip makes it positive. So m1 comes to -0.17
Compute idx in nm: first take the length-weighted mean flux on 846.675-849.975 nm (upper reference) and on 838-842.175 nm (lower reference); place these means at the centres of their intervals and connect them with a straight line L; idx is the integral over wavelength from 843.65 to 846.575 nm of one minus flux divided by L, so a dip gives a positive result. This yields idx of 0.11 nm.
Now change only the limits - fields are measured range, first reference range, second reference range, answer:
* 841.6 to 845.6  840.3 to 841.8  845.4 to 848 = -0.268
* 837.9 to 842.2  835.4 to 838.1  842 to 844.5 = 0.122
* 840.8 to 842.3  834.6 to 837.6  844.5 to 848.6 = 0.049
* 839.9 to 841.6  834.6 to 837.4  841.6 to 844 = 0.119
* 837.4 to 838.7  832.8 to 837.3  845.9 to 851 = -0.007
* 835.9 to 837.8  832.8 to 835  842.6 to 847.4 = -0.252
